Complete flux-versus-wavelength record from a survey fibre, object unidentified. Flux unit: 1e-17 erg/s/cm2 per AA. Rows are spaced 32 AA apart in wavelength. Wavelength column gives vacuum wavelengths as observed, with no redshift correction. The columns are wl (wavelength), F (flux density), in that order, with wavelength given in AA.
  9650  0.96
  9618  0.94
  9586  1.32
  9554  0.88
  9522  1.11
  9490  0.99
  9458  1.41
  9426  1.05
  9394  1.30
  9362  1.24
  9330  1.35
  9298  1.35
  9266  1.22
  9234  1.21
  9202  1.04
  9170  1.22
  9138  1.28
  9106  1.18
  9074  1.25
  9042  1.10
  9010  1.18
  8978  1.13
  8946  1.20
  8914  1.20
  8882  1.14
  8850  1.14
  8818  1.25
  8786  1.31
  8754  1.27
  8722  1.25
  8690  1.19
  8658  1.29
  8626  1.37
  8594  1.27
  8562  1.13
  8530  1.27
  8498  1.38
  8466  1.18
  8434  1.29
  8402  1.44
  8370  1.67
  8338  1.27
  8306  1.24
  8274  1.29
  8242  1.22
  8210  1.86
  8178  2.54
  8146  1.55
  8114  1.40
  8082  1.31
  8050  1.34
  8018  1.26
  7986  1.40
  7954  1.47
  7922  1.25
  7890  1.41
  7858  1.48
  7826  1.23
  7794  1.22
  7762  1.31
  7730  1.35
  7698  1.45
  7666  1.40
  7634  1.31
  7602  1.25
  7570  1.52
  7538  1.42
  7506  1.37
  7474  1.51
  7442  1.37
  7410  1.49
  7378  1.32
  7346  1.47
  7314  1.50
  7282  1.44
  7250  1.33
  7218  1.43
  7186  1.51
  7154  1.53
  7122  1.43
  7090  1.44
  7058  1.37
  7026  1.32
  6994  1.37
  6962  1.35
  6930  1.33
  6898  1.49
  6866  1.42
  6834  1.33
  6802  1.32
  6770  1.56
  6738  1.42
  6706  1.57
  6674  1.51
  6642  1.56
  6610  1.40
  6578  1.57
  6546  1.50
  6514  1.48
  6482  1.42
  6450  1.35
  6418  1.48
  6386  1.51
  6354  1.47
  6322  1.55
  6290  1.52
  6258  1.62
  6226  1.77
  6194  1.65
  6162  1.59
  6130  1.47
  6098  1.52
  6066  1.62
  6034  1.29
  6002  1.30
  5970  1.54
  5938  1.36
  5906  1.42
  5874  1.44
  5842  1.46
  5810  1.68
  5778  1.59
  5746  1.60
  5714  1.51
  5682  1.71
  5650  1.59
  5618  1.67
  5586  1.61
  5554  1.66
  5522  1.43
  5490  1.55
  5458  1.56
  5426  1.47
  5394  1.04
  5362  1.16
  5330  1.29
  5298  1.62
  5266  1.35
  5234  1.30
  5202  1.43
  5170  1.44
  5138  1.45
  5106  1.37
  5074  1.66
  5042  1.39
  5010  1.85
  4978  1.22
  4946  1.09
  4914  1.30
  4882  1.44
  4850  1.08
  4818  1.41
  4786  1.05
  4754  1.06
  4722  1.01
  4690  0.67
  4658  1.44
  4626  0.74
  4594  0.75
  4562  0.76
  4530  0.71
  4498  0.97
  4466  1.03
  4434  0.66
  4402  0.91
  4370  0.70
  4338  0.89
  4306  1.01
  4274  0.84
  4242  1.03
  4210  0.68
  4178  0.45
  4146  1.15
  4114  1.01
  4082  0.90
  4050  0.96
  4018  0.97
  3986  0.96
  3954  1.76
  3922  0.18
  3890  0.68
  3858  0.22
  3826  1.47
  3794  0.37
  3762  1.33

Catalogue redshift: 0.245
